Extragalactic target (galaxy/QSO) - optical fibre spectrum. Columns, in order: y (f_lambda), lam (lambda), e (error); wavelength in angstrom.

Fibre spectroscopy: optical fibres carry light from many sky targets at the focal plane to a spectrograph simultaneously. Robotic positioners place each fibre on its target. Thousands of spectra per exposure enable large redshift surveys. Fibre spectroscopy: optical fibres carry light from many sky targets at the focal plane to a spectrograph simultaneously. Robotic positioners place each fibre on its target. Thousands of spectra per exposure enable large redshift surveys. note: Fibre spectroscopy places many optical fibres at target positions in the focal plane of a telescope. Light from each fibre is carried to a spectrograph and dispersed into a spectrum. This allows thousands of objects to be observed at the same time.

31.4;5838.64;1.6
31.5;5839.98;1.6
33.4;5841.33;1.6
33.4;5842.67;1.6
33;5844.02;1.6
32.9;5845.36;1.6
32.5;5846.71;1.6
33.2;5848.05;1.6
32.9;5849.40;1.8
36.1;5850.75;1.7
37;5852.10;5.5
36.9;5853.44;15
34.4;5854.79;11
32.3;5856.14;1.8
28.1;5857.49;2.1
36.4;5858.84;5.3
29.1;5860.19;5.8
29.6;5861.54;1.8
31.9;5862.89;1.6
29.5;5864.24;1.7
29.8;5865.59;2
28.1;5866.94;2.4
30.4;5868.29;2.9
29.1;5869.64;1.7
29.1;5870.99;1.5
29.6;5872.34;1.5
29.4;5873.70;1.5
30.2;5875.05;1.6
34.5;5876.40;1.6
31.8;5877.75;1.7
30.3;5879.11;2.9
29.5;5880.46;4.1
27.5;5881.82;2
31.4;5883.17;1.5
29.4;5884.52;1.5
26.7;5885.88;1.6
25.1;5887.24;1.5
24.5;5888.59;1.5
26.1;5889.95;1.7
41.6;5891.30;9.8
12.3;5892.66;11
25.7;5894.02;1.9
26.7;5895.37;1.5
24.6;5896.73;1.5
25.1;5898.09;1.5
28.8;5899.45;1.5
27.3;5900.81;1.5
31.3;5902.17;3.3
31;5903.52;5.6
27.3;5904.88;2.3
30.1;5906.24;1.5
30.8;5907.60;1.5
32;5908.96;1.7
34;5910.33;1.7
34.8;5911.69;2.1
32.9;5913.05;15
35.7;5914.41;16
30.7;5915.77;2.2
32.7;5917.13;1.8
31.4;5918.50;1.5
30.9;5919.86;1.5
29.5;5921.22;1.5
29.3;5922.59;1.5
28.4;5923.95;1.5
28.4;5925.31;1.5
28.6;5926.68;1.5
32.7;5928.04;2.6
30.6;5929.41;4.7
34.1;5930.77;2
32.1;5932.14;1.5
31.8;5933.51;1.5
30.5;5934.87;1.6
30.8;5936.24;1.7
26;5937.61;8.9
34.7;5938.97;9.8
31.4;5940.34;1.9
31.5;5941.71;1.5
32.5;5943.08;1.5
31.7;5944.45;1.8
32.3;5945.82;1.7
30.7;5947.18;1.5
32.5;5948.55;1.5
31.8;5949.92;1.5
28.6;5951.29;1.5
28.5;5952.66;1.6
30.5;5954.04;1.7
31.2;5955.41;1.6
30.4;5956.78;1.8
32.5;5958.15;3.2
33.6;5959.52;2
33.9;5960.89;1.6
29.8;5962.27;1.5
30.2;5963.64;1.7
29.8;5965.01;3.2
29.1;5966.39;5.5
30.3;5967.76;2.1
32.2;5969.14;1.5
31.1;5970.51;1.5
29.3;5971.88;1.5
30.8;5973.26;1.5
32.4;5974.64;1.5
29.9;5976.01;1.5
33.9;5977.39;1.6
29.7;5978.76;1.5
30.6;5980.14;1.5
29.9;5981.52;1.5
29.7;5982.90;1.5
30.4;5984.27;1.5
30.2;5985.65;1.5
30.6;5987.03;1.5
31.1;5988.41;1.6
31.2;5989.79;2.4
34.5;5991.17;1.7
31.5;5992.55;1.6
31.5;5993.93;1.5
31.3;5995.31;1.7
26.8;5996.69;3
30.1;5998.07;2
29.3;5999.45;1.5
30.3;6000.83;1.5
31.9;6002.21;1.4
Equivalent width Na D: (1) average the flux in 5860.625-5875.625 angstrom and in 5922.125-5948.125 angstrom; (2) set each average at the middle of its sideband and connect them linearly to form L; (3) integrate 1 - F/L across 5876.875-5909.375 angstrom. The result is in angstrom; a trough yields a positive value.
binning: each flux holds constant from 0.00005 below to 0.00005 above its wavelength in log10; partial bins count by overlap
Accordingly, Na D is 2.1 angstrom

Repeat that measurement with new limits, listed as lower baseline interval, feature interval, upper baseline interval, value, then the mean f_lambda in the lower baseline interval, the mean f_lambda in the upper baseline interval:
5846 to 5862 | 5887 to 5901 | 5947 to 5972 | 2.68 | 33.2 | 30.9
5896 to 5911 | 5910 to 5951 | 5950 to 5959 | -2.15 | 29.3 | 30.4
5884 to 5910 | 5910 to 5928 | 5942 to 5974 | -1.50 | 27.8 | 31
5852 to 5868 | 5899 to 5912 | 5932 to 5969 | 0.30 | 31.7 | 31.1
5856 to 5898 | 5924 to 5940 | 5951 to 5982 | -0.40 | 28.9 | 30.8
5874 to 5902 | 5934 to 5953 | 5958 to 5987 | -0.71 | 28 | 30.9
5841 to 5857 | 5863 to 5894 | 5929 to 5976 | 3.99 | 34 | 31.1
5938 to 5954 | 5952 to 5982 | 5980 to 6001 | 0.07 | 31.3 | 30.6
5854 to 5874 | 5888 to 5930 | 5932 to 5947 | 1.98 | 30.5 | 31.4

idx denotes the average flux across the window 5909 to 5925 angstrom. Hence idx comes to 31.8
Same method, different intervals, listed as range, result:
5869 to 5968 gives 30.2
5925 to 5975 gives 31.1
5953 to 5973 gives 30.9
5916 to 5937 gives 30.8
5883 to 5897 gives 26.6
